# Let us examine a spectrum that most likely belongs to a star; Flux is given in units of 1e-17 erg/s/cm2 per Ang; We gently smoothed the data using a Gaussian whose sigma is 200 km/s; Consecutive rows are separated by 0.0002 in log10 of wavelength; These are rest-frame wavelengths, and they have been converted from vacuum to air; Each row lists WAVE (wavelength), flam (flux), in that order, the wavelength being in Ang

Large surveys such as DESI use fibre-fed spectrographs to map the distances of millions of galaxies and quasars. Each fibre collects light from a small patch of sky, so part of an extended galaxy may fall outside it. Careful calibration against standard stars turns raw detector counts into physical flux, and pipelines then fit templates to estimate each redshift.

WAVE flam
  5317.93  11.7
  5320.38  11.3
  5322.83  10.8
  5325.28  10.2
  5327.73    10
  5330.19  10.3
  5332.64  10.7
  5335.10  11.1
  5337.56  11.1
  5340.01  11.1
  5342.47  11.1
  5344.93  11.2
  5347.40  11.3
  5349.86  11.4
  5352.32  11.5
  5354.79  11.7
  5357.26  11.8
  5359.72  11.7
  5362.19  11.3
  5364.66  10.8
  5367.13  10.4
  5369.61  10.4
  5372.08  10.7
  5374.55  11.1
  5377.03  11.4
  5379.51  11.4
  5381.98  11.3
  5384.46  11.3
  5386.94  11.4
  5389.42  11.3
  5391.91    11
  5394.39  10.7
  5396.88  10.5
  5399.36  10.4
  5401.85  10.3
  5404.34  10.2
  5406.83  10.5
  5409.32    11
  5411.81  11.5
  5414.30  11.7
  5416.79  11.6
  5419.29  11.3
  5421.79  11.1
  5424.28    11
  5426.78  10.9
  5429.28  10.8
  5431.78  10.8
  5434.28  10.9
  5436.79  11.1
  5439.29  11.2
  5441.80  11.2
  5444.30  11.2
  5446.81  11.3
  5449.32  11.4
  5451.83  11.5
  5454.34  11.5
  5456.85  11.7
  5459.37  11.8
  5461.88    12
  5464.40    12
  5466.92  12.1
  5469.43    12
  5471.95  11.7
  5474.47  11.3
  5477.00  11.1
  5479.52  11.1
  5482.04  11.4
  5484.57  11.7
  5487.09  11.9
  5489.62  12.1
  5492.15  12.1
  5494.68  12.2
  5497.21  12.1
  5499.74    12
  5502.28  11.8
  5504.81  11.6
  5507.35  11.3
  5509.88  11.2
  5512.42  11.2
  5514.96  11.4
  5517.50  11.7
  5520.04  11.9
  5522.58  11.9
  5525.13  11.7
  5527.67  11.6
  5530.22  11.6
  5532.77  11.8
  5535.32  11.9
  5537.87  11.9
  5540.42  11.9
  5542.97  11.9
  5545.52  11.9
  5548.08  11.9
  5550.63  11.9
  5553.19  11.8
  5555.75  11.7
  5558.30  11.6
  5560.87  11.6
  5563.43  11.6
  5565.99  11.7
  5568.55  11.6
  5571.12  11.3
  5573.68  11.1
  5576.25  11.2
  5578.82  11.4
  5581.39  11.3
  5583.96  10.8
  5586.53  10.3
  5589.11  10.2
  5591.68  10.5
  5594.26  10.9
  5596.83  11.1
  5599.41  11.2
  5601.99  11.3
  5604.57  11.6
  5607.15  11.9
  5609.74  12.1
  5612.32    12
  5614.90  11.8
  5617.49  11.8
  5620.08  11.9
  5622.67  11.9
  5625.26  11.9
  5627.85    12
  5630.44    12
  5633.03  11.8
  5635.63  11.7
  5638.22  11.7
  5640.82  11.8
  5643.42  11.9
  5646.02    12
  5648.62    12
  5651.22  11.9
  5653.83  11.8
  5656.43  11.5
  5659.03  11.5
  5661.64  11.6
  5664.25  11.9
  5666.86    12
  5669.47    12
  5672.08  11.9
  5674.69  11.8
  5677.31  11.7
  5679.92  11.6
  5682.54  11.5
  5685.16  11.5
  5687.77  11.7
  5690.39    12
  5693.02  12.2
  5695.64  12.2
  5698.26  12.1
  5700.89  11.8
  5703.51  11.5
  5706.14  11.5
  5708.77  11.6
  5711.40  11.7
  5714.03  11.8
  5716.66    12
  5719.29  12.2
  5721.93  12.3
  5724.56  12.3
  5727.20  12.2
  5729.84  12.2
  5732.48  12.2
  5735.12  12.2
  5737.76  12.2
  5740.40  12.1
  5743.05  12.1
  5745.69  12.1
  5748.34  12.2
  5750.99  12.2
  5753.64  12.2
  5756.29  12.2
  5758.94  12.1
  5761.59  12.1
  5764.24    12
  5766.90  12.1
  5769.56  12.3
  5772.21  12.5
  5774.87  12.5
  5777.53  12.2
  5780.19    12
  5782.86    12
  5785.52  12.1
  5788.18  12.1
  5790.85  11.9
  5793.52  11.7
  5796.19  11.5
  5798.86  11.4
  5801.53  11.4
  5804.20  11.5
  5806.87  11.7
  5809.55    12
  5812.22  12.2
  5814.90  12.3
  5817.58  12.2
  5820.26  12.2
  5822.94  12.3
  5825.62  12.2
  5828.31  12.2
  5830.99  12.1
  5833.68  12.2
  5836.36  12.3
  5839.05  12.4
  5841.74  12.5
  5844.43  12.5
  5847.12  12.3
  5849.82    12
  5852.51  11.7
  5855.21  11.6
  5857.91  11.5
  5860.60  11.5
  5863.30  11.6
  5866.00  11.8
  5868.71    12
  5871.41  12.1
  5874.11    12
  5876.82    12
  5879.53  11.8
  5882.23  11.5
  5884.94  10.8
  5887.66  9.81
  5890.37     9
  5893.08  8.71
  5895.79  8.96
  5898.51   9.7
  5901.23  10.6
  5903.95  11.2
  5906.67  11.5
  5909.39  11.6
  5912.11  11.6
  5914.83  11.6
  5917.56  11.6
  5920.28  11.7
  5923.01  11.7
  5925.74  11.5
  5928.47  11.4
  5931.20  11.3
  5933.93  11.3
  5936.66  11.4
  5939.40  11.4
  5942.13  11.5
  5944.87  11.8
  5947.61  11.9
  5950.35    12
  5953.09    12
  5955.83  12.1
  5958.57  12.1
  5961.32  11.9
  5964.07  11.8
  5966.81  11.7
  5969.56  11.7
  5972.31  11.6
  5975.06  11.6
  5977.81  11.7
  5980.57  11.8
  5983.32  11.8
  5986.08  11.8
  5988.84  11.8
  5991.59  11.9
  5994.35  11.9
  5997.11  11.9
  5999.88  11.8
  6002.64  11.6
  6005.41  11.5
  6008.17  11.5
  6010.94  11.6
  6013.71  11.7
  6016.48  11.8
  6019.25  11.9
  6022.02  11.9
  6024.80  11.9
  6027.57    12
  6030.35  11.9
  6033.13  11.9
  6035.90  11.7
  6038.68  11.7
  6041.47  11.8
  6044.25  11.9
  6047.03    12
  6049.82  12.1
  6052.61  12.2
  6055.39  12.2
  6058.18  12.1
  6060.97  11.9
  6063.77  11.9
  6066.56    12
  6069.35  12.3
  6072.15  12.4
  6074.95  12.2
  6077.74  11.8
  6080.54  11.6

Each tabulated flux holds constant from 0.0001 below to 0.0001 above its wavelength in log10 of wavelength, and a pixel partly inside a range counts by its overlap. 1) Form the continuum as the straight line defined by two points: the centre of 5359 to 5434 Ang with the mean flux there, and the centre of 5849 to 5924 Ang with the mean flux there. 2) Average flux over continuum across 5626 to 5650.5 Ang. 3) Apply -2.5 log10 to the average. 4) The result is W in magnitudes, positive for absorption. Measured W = -0.076 mag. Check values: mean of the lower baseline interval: 11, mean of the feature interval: 11.9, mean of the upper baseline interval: 11.2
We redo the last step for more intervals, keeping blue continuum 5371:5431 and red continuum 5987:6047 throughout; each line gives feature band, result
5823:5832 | -0.058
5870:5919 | 0.072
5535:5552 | -0.066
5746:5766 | -0.062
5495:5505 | -0.075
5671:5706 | -0.039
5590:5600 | 0.037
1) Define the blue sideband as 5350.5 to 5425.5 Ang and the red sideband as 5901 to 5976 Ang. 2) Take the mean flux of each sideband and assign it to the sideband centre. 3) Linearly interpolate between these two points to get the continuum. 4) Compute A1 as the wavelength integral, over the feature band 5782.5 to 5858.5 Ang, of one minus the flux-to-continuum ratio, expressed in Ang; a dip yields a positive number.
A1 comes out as -3.3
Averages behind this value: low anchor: 11.1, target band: 12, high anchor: 11.6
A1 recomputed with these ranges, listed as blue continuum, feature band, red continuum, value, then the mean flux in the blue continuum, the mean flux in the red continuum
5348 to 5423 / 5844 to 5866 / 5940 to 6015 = -0.3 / 11.1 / 11.8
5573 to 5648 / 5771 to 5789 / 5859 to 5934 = -1.5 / 11.5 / 11.1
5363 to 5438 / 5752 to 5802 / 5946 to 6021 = -2.3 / 11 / 11.8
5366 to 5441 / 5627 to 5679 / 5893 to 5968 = -3.0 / 11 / 11.4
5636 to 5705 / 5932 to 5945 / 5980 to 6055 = 0.4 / 11.8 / 11.8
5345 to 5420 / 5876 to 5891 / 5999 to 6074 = 1.1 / 11.1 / 11.9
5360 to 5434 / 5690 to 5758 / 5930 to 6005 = -3.8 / 11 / 11.7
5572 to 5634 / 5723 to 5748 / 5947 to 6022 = -1.4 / 11.4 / 11.8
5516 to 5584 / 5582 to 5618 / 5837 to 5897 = 1.1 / 11.7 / 11.4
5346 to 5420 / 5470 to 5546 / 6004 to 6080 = -3.0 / 11.1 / 11.9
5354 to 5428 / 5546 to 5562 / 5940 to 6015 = -0.7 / 11.1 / 11.8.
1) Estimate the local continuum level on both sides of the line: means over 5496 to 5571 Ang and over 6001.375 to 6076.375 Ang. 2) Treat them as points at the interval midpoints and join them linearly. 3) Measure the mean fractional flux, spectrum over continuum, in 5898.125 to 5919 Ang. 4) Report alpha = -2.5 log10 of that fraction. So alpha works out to 0.06 mag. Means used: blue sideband 11.7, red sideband 11.9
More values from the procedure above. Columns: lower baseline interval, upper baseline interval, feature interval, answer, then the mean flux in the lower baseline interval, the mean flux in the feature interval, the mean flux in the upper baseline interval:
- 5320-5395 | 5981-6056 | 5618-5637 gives -0.05 mag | 11.1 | 11.9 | 11.8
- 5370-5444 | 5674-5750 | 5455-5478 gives -0.05 mag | 11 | 11.7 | 12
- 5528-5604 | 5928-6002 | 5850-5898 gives 0.06 mag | 11.4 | 11.1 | 11.7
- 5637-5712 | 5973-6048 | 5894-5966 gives 0.03 mag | 11.8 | 11.4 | 11.8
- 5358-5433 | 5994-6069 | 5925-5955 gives 0.01 mag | 11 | 11.6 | 11.9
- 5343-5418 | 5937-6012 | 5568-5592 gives 0.03 mag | 11.1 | 11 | 11.8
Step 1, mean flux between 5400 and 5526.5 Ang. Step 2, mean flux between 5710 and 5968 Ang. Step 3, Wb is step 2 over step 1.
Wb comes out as 1.03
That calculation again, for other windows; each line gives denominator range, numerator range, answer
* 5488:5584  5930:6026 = 1.01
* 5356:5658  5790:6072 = 1.02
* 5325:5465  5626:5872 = 1.08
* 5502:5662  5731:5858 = 1.04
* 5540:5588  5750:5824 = 1.05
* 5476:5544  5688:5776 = 1.03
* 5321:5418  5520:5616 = 1.05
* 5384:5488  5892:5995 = 1.02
